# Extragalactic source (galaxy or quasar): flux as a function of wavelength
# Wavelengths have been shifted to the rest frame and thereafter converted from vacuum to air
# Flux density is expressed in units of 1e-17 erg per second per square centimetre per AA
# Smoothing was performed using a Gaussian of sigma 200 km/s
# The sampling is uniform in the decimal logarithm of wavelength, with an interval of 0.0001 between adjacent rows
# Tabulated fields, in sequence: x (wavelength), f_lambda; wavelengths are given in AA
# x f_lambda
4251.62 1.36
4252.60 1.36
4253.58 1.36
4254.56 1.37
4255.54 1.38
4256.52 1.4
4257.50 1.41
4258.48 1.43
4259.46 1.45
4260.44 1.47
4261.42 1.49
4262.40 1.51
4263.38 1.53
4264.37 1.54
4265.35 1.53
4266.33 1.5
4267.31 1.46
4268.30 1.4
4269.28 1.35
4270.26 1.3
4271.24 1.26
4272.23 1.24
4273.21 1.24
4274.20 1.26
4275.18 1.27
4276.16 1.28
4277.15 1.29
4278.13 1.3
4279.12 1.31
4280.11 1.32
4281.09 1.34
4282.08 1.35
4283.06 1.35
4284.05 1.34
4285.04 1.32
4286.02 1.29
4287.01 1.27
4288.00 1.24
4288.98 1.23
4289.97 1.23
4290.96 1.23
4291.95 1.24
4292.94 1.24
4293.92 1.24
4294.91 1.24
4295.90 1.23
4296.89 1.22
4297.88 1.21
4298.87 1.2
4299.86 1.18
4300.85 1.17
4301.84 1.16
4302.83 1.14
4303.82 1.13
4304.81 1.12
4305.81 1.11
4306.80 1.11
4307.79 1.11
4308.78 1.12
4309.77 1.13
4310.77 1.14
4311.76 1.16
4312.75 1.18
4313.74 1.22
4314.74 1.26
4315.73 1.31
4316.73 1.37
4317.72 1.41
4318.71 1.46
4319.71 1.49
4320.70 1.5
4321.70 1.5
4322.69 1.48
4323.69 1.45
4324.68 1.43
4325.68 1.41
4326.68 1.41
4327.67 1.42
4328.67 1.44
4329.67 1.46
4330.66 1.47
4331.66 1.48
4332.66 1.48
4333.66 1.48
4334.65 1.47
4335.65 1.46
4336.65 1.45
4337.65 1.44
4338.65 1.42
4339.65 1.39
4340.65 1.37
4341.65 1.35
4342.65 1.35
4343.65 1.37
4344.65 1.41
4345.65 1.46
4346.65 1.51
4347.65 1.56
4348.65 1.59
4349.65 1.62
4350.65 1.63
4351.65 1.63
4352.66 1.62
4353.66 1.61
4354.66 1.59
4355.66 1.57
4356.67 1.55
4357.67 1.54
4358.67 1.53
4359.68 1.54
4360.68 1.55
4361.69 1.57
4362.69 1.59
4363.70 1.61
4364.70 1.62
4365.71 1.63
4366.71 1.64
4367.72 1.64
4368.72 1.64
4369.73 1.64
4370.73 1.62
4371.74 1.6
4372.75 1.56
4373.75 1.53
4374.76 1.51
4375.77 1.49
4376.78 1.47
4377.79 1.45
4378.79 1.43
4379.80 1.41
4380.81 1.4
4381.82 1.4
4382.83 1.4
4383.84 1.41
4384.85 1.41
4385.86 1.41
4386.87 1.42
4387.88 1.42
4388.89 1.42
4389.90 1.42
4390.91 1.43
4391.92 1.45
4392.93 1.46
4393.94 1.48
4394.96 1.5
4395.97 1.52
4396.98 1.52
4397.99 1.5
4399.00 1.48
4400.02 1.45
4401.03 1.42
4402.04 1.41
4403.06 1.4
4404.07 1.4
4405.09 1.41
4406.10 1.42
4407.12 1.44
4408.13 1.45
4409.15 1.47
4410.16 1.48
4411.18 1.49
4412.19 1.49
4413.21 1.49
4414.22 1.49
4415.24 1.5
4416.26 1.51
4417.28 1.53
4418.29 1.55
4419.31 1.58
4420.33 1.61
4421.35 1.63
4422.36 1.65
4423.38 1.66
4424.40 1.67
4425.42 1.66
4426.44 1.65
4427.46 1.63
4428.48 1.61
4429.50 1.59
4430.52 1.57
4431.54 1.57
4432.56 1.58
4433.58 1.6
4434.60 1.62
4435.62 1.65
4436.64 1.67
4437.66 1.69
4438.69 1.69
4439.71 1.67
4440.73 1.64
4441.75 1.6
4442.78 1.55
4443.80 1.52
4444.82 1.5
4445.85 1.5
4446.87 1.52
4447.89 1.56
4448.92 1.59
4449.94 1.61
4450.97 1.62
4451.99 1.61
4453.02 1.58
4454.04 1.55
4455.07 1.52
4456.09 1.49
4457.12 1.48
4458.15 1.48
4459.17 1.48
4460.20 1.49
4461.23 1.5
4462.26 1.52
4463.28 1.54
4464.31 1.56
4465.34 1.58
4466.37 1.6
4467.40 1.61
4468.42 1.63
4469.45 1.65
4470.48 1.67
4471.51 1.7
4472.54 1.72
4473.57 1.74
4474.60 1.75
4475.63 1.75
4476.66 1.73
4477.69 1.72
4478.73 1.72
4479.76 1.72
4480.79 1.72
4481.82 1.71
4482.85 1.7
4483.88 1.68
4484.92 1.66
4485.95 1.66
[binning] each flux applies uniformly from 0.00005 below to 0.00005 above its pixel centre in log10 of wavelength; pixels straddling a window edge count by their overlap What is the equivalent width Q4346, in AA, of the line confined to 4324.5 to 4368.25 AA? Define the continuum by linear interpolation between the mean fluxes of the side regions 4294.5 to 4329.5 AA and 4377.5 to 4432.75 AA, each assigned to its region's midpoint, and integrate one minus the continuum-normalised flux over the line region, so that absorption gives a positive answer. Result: -4.9 AA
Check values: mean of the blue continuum 1.28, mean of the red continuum 1.49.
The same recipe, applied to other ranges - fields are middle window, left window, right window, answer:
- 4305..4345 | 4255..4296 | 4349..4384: 2.7 AA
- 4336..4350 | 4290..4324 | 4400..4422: -1.2 AA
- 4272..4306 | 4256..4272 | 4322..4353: 4.7 AA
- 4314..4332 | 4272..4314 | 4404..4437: -1.7 AA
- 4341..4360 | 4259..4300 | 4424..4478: -1.2 AA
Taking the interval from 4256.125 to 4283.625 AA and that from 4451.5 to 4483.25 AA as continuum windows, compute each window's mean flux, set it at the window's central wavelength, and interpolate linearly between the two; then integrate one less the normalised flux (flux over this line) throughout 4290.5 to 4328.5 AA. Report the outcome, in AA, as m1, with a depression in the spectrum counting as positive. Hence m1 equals 4.23 AA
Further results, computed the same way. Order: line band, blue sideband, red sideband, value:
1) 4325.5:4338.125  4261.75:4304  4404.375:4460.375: -0.63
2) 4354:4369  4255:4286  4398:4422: -1.46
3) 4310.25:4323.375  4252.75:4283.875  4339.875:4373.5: 1.14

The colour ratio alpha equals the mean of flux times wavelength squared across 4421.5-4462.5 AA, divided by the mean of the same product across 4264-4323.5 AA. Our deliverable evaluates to 1.32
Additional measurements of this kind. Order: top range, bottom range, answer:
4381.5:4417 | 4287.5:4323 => 1.22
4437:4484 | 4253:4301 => 1.32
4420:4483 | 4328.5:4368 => 1.11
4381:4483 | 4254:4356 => 1.21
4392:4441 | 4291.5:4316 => 1.38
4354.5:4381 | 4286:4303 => 1.32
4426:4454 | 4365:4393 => 1.10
